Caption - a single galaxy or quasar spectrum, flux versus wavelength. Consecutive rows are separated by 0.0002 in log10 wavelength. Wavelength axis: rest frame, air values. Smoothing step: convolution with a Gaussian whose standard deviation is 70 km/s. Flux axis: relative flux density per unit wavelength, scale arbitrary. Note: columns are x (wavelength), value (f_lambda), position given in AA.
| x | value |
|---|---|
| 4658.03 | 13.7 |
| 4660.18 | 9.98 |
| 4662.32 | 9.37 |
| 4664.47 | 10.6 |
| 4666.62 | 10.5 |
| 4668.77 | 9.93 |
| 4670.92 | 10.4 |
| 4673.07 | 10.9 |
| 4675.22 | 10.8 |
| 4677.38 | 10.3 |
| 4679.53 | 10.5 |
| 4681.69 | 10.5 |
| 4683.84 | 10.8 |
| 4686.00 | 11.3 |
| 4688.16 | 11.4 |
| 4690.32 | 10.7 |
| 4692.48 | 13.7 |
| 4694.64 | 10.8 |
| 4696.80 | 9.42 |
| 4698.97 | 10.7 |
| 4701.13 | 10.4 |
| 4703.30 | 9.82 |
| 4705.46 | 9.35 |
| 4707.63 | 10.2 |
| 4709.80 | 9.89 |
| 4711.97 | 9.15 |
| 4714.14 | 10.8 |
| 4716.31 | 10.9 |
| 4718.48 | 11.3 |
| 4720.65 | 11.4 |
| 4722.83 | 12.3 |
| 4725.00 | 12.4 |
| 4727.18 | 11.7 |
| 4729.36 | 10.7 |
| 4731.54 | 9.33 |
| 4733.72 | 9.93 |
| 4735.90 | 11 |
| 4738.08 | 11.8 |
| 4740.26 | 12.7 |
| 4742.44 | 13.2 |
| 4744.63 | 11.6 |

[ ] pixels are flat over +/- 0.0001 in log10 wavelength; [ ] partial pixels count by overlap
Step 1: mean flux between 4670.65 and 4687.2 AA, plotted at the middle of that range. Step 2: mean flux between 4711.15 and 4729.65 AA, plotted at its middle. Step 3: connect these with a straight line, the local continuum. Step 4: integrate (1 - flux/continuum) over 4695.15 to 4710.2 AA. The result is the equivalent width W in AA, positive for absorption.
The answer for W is 1.4 AA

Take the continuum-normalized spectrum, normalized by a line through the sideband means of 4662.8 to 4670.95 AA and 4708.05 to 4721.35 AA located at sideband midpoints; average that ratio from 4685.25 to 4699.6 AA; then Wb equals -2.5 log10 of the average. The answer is -0.07 mag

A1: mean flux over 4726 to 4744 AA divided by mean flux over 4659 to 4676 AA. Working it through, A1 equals 1.10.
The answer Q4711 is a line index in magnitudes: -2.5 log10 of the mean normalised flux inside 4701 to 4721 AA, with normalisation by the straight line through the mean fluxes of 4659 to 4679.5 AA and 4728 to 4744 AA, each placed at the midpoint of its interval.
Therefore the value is 0.06 mag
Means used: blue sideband 10.3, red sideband 11.3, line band 10.3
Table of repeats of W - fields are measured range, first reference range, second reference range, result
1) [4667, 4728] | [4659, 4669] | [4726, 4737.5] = -2.43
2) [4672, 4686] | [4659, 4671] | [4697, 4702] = -0.63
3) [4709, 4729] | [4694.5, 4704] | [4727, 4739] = -1.21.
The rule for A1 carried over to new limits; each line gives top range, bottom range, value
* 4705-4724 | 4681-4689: 0.97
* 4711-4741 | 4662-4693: 1.03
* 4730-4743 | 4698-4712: 1.13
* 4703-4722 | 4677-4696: 0.93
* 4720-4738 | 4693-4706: 1.08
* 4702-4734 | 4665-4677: 1.01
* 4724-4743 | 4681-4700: 1.03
